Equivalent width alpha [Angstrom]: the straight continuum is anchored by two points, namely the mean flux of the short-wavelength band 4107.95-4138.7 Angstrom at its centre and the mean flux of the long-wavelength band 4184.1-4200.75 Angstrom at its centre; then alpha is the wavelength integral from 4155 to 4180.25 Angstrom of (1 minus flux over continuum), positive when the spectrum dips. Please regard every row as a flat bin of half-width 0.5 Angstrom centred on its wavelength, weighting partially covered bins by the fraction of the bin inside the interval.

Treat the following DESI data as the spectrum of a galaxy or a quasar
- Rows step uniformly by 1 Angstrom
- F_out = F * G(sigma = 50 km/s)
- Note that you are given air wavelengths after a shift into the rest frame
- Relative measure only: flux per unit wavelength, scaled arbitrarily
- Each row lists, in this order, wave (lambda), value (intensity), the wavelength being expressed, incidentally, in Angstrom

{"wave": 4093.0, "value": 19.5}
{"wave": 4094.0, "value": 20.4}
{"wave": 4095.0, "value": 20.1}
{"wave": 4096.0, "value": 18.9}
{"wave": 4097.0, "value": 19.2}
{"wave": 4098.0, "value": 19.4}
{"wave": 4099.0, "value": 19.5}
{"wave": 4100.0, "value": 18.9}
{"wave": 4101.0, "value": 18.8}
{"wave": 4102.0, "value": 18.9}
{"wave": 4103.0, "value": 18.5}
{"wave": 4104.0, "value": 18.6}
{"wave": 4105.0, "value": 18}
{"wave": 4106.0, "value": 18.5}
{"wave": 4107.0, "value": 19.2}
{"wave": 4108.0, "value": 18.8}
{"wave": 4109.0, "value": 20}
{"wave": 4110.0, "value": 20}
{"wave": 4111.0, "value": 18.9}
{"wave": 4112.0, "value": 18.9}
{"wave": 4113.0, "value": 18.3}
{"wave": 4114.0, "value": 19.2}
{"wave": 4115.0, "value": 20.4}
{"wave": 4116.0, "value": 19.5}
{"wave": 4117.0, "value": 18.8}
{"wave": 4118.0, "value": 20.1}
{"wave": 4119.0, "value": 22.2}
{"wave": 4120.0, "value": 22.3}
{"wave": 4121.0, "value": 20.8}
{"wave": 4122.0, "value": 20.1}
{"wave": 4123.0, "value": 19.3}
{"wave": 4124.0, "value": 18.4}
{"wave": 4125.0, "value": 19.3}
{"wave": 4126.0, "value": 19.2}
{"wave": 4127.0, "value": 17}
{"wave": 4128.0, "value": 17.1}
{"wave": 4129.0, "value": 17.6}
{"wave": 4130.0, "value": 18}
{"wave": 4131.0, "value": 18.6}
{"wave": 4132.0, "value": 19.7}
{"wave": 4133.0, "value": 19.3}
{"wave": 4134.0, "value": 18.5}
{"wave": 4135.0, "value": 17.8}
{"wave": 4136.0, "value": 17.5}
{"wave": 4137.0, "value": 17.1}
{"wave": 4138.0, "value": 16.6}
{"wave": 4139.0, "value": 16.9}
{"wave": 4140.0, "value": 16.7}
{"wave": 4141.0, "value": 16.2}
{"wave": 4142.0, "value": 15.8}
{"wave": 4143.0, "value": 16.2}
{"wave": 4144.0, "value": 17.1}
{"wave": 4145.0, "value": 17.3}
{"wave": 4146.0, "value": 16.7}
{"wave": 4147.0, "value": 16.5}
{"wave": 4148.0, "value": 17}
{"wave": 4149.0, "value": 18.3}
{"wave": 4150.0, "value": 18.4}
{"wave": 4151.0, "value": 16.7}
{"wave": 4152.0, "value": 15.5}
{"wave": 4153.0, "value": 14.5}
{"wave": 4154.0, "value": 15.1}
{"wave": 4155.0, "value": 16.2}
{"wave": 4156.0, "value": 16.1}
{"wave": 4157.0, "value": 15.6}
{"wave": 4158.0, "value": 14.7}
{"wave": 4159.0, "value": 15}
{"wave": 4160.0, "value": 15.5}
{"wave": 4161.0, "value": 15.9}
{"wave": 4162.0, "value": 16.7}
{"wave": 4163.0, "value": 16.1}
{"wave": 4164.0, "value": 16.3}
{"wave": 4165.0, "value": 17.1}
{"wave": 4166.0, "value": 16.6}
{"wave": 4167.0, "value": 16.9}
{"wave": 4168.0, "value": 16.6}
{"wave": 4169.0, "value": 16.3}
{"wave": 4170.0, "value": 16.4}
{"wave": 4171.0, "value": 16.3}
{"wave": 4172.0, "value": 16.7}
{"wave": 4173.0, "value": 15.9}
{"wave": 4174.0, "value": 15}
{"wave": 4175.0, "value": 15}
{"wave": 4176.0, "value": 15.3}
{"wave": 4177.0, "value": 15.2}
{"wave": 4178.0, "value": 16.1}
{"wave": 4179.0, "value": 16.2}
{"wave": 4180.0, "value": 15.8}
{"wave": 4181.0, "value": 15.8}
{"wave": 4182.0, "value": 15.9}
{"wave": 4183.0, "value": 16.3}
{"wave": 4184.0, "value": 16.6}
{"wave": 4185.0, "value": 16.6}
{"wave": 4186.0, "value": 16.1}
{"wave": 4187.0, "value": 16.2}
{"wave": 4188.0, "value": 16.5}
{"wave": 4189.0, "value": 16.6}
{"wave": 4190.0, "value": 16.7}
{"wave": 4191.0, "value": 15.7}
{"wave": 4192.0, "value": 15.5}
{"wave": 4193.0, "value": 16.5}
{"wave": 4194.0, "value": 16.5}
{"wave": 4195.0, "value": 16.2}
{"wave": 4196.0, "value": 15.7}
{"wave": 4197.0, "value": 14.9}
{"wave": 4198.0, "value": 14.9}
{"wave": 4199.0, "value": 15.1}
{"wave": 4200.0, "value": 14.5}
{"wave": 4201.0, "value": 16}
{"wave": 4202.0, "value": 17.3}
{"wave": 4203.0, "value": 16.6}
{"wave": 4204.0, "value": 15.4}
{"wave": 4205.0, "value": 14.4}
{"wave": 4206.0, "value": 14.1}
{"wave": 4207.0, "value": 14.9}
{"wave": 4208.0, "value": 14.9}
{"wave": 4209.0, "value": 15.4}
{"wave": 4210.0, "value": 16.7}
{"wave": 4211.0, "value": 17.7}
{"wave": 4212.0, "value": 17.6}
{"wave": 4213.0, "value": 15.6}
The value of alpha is 1.5 Angstrom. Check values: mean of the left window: 19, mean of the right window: 15.9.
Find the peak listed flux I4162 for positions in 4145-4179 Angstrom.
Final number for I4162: 18.4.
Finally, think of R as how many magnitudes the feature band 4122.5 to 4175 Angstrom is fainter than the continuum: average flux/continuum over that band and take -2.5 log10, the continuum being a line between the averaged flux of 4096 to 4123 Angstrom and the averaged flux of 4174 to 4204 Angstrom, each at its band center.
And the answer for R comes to 0.05 mag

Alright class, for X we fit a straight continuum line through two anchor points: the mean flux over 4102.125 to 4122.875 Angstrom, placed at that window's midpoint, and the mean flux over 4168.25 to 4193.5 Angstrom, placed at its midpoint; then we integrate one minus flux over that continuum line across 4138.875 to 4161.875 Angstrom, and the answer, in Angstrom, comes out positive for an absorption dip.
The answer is 1.8 Angstrom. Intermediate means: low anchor 19.5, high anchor 16.1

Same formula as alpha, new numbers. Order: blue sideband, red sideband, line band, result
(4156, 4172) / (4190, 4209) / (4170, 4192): -0.2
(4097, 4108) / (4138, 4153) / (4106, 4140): -2.0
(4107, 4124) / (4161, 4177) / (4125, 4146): 1.0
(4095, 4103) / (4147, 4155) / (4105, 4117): -0.4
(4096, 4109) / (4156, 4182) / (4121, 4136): -0.7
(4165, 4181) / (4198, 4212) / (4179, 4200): -0.2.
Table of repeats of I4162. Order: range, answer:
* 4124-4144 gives 19.7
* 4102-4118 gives 20.4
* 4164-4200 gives 17.1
